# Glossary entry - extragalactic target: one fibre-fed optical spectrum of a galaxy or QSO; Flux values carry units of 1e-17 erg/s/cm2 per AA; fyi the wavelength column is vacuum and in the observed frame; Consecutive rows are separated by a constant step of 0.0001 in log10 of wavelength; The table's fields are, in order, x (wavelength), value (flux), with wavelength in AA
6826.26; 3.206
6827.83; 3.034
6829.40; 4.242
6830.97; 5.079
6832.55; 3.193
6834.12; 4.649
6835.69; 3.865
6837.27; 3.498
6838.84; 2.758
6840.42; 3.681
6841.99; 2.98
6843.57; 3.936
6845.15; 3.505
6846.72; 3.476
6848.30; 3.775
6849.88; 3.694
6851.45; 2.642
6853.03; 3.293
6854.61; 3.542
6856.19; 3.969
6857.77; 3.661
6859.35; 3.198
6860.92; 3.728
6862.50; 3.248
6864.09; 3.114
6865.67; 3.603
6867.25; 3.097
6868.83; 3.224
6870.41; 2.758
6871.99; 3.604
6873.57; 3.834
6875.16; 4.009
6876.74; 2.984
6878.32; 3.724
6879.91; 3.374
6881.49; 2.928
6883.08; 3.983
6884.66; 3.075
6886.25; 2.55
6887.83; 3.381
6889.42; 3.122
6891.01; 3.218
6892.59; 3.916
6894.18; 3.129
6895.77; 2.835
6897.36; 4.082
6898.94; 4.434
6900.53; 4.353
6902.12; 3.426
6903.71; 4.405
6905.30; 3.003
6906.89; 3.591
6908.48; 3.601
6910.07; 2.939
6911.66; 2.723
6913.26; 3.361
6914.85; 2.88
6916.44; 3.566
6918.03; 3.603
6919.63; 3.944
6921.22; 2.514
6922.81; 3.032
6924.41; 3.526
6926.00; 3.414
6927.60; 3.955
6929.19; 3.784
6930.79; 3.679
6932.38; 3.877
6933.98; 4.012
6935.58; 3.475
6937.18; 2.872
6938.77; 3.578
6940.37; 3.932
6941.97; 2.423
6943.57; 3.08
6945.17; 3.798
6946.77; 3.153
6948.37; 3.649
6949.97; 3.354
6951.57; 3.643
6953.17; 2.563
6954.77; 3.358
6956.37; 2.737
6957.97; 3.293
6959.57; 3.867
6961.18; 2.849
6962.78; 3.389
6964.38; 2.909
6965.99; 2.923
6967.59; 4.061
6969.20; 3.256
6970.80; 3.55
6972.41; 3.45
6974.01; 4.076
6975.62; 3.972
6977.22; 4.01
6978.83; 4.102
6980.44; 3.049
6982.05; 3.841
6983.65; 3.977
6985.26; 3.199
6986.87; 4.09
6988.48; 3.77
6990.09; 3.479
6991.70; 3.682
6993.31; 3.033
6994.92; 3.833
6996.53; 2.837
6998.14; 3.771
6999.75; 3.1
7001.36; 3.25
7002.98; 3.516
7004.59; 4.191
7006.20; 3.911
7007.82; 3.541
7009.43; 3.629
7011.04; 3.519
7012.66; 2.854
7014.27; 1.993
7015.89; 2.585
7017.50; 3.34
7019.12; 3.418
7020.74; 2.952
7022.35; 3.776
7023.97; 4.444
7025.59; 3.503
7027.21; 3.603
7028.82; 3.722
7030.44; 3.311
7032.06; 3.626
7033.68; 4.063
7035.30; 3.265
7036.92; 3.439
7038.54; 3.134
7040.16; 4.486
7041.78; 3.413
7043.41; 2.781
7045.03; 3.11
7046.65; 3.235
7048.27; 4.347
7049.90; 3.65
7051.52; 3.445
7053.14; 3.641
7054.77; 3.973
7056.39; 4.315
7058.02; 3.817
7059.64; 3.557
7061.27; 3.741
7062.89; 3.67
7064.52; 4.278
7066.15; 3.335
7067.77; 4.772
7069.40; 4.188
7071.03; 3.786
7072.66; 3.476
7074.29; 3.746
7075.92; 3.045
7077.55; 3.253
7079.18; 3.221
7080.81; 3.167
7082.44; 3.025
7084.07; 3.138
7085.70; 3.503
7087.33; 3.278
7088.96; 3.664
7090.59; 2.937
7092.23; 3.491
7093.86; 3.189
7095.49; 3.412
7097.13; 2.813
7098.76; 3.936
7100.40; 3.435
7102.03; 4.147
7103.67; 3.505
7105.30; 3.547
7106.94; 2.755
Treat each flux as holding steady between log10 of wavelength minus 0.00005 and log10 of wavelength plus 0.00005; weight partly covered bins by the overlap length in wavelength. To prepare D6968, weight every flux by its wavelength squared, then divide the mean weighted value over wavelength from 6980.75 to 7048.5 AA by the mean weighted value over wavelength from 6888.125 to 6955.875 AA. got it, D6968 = 1.04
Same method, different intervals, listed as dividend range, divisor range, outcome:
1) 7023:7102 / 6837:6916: 1.10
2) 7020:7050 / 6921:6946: 1.06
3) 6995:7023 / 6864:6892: 1.04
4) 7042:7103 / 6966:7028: 1.03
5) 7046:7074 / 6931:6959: 1.18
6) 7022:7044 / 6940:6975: 1.11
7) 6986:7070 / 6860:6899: 1.10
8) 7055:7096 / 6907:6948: 1.10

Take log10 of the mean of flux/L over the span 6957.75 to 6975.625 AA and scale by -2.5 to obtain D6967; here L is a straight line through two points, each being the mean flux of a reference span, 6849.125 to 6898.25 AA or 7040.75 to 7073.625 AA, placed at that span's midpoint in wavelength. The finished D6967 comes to 0.033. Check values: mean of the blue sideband 3.37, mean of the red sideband 3.73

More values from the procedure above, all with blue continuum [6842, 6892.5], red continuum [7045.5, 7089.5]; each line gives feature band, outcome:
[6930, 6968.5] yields 0.04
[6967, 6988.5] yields -0.06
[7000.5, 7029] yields 0.05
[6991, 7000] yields 0.05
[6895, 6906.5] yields -0.11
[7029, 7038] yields 0.02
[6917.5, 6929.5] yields 0.00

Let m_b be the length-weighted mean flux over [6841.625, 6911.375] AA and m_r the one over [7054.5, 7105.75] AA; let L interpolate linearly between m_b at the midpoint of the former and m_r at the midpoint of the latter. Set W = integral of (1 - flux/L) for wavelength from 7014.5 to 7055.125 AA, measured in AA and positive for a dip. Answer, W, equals 0.5 AA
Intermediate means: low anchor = 3.45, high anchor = 3.57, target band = 3.5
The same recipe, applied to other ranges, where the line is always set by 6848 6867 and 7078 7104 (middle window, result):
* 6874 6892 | 0.6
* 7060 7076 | -2.2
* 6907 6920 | 0.4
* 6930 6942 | -0.5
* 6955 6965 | 0.6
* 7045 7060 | -1.6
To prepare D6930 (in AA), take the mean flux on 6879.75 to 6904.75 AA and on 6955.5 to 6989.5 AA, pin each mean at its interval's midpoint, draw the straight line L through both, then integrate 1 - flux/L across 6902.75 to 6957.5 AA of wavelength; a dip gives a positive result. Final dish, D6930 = 2.2 AA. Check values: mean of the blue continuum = 3.51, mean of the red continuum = 3.54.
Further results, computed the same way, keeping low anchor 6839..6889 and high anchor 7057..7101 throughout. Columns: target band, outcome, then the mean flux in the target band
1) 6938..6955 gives 0.6 AA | 3.32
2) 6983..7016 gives 0.4 AA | 3.43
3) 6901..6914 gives 0.1 AA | 3.4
